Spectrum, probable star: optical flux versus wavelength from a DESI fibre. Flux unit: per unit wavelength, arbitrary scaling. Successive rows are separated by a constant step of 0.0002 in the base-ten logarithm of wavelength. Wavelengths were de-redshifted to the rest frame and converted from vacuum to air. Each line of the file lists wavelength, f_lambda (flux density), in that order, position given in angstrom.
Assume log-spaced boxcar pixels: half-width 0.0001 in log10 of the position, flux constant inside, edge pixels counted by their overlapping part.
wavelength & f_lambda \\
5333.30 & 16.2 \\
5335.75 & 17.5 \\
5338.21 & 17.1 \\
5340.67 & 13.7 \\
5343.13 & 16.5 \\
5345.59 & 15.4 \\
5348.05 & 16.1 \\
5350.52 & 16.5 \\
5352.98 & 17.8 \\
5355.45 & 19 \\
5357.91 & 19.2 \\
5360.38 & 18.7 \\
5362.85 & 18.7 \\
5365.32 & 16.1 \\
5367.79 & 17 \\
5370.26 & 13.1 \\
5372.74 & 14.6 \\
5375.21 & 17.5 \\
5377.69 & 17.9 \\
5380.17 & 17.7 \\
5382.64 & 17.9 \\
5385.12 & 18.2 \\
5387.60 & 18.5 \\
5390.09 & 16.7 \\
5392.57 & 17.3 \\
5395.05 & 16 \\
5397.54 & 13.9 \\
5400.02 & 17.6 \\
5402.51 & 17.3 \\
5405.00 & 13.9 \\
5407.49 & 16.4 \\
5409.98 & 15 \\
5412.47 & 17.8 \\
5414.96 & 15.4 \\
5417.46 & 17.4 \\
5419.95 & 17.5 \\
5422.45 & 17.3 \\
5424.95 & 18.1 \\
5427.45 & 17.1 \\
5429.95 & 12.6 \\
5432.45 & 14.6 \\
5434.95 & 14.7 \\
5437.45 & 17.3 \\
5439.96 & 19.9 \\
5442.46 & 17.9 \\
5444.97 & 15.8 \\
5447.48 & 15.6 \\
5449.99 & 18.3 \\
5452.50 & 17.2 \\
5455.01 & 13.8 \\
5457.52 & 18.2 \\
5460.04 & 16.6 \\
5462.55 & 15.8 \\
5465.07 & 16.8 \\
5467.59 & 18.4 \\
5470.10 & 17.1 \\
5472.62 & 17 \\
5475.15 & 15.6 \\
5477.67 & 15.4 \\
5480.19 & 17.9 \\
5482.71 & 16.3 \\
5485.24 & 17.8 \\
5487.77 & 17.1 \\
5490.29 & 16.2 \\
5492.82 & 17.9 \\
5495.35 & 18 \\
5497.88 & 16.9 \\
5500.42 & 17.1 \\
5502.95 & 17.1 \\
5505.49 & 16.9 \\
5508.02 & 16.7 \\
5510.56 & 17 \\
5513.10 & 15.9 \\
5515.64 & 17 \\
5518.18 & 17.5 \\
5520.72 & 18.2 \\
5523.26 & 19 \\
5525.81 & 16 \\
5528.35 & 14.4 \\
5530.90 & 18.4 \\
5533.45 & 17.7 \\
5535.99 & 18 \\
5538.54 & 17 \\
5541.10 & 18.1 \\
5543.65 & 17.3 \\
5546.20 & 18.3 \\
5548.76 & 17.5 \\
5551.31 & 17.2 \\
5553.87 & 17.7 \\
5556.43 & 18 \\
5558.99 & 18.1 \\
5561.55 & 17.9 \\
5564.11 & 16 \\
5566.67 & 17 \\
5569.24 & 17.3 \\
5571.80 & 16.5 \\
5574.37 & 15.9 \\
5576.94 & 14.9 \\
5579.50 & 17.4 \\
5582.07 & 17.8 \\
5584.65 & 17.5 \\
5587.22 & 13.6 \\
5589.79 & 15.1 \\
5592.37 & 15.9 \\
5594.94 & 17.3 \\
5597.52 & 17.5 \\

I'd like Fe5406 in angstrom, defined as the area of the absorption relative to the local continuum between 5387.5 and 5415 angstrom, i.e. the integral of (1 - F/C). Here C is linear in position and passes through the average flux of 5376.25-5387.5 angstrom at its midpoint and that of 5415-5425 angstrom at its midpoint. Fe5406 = 2.09 angstrom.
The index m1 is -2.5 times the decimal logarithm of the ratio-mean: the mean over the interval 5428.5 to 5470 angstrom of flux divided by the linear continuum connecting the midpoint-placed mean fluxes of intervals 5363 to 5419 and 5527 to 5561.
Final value 0.03 mag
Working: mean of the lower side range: 16.6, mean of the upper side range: 17.5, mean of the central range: 16.5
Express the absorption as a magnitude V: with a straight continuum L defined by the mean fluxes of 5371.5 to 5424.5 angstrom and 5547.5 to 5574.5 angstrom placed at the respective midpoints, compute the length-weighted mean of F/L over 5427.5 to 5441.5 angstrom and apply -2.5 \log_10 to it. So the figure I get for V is 0.06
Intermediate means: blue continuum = 16.8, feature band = 16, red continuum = 17.2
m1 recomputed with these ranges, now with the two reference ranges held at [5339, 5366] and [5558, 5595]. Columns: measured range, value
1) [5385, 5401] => 0.01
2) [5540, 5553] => -0.07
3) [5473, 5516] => -0.01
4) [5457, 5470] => -0.02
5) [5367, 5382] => 0.04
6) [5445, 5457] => 0.03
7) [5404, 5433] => 0.05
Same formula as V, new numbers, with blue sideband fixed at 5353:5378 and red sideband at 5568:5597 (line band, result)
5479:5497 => -0.04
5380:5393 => -0.04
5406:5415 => 0.05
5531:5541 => -0.08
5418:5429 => -0.03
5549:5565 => -0.07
